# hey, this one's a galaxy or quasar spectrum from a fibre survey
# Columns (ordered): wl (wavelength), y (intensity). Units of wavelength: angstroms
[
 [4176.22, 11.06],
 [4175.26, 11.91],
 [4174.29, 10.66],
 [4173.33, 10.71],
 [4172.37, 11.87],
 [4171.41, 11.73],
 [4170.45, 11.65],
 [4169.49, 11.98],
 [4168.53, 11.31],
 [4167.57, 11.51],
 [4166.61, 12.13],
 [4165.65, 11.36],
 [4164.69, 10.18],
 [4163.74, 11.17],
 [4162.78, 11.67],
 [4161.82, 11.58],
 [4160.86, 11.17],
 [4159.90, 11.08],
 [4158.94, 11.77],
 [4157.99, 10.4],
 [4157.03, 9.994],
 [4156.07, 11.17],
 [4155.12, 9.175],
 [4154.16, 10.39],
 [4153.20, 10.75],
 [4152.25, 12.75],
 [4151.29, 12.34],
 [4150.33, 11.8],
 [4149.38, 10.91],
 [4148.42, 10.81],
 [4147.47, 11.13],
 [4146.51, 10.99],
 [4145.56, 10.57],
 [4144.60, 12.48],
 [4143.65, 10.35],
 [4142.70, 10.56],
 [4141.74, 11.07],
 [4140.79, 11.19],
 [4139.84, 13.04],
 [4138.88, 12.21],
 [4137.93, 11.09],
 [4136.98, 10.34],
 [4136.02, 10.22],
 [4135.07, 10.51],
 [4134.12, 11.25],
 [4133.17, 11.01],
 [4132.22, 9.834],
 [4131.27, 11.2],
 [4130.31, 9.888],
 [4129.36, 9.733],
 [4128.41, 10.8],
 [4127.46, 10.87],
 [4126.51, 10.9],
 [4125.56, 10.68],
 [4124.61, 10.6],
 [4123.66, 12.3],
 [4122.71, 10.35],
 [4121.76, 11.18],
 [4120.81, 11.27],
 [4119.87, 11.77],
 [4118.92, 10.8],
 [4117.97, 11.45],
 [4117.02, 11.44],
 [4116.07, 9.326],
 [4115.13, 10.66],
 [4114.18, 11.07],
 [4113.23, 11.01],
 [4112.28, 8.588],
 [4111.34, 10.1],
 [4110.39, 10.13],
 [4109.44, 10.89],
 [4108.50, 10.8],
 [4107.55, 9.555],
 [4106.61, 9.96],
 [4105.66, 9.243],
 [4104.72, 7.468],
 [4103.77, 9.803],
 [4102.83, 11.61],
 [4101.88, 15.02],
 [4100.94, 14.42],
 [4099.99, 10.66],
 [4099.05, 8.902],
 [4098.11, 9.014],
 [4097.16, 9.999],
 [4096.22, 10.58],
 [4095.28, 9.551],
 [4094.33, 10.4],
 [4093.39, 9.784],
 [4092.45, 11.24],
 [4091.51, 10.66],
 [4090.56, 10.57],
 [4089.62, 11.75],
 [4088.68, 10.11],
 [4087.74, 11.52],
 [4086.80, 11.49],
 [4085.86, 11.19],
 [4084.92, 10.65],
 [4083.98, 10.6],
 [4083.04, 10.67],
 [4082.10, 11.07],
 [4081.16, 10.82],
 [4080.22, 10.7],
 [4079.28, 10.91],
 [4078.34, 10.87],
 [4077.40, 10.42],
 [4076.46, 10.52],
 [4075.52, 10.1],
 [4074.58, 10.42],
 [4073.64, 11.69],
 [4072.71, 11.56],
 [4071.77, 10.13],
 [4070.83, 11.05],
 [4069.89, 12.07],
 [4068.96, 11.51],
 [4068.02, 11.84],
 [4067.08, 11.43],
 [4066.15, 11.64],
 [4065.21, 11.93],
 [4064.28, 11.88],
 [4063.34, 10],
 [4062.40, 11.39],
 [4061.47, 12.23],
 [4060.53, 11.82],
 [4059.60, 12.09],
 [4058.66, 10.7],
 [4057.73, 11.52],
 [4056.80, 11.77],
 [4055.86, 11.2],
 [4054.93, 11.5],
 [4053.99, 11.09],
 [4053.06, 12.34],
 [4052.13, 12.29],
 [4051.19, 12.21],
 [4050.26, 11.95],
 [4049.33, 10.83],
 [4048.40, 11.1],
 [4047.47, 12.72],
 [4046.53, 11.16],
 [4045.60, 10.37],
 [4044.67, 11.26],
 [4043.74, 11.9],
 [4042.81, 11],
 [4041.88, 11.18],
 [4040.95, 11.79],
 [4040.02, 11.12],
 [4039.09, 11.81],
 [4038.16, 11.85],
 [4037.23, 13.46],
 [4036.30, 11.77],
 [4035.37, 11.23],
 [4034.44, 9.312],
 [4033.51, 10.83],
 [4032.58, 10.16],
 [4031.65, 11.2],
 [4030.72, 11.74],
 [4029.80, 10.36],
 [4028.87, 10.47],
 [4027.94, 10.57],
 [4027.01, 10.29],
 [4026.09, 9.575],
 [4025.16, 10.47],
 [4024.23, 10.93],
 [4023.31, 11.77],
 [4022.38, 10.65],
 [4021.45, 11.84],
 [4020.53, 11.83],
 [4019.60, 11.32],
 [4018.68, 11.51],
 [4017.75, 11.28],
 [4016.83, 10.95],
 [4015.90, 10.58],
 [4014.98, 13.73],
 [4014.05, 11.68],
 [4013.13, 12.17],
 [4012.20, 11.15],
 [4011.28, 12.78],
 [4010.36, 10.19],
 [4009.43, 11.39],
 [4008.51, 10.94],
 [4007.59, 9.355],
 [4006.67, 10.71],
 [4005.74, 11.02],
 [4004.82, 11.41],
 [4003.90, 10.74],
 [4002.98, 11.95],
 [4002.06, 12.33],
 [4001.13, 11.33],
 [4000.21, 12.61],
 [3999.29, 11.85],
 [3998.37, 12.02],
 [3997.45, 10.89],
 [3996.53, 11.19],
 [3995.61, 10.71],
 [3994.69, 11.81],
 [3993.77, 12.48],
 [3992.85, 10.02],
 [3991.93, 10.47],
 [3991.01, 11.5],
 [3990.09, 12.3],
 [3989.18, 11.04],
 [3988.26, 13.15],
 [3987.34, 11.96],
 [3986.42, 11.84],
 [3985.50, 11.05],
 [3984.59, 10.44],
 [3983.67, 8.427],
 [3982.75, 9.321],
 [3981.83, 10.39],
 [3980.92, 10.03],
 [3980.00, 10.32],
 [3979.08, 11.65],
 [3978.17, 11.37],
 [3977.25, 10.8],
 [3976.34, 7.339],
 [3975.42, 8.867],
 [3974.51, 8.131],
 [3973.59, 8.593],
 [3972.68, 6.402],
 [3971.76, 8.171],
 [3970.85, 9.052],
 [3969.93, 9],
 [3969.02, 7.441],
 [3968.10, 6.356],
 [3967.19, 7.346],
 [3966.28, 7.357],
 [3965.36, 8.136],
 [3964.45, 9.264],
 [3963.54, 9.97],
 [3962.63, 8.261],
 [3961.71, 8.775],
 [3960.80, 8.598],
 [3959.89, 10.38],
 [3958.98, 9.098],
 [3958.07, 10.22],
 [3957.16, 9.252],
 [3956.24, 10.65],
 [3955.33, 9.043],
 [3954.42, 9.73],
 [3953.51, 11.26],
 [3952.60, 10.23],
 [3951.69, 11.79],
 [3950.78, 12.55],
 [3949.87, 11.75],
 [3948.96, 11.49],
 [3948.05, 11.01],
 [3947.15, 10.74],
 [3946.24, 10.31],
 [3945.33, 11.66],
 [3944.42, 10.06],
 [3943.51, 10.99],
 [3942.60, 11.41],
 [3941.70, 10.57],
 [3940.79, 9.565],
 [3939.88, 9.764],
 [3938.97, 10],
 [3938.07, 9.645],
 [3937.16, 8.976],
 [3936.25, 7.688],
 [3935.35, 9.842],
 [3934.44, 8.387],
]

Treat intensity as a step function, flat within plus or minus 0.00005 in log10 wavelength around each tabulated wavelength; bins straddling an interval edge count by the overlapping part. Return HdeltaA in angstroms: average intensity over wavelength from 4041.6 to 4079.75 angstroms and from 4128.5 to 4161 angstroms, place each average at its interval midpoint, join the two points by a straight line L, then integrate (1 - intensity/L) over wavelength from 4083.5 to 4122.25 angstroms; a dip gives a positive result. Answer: 1.8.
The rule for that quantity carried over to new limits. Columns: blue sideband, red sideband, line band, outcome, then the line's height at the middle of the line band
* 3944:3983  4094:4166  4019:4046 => -2.7 angstroms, 10.1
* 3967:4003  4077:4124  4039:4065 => -2.4 angstroms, 10.5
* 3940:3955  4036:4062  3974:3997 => 1.1 angstroms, 11.2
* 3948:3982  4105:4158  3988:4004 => -3.1 angstroms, 9.7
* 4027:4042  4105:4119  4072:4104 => -1.0 angstroms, 10.6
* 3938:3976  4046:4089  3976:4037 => -4.4 angstroms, 10.3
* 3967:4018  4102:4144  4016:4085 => -3.8 angstroms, 10.6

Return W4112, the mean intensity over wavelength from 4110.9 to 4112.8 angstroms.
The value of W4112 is 9.39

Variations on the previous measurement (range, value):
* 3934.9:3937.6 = 8.84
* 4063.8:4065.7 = 11.9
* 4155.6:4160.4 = 10.9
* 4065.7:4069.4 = 11.6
